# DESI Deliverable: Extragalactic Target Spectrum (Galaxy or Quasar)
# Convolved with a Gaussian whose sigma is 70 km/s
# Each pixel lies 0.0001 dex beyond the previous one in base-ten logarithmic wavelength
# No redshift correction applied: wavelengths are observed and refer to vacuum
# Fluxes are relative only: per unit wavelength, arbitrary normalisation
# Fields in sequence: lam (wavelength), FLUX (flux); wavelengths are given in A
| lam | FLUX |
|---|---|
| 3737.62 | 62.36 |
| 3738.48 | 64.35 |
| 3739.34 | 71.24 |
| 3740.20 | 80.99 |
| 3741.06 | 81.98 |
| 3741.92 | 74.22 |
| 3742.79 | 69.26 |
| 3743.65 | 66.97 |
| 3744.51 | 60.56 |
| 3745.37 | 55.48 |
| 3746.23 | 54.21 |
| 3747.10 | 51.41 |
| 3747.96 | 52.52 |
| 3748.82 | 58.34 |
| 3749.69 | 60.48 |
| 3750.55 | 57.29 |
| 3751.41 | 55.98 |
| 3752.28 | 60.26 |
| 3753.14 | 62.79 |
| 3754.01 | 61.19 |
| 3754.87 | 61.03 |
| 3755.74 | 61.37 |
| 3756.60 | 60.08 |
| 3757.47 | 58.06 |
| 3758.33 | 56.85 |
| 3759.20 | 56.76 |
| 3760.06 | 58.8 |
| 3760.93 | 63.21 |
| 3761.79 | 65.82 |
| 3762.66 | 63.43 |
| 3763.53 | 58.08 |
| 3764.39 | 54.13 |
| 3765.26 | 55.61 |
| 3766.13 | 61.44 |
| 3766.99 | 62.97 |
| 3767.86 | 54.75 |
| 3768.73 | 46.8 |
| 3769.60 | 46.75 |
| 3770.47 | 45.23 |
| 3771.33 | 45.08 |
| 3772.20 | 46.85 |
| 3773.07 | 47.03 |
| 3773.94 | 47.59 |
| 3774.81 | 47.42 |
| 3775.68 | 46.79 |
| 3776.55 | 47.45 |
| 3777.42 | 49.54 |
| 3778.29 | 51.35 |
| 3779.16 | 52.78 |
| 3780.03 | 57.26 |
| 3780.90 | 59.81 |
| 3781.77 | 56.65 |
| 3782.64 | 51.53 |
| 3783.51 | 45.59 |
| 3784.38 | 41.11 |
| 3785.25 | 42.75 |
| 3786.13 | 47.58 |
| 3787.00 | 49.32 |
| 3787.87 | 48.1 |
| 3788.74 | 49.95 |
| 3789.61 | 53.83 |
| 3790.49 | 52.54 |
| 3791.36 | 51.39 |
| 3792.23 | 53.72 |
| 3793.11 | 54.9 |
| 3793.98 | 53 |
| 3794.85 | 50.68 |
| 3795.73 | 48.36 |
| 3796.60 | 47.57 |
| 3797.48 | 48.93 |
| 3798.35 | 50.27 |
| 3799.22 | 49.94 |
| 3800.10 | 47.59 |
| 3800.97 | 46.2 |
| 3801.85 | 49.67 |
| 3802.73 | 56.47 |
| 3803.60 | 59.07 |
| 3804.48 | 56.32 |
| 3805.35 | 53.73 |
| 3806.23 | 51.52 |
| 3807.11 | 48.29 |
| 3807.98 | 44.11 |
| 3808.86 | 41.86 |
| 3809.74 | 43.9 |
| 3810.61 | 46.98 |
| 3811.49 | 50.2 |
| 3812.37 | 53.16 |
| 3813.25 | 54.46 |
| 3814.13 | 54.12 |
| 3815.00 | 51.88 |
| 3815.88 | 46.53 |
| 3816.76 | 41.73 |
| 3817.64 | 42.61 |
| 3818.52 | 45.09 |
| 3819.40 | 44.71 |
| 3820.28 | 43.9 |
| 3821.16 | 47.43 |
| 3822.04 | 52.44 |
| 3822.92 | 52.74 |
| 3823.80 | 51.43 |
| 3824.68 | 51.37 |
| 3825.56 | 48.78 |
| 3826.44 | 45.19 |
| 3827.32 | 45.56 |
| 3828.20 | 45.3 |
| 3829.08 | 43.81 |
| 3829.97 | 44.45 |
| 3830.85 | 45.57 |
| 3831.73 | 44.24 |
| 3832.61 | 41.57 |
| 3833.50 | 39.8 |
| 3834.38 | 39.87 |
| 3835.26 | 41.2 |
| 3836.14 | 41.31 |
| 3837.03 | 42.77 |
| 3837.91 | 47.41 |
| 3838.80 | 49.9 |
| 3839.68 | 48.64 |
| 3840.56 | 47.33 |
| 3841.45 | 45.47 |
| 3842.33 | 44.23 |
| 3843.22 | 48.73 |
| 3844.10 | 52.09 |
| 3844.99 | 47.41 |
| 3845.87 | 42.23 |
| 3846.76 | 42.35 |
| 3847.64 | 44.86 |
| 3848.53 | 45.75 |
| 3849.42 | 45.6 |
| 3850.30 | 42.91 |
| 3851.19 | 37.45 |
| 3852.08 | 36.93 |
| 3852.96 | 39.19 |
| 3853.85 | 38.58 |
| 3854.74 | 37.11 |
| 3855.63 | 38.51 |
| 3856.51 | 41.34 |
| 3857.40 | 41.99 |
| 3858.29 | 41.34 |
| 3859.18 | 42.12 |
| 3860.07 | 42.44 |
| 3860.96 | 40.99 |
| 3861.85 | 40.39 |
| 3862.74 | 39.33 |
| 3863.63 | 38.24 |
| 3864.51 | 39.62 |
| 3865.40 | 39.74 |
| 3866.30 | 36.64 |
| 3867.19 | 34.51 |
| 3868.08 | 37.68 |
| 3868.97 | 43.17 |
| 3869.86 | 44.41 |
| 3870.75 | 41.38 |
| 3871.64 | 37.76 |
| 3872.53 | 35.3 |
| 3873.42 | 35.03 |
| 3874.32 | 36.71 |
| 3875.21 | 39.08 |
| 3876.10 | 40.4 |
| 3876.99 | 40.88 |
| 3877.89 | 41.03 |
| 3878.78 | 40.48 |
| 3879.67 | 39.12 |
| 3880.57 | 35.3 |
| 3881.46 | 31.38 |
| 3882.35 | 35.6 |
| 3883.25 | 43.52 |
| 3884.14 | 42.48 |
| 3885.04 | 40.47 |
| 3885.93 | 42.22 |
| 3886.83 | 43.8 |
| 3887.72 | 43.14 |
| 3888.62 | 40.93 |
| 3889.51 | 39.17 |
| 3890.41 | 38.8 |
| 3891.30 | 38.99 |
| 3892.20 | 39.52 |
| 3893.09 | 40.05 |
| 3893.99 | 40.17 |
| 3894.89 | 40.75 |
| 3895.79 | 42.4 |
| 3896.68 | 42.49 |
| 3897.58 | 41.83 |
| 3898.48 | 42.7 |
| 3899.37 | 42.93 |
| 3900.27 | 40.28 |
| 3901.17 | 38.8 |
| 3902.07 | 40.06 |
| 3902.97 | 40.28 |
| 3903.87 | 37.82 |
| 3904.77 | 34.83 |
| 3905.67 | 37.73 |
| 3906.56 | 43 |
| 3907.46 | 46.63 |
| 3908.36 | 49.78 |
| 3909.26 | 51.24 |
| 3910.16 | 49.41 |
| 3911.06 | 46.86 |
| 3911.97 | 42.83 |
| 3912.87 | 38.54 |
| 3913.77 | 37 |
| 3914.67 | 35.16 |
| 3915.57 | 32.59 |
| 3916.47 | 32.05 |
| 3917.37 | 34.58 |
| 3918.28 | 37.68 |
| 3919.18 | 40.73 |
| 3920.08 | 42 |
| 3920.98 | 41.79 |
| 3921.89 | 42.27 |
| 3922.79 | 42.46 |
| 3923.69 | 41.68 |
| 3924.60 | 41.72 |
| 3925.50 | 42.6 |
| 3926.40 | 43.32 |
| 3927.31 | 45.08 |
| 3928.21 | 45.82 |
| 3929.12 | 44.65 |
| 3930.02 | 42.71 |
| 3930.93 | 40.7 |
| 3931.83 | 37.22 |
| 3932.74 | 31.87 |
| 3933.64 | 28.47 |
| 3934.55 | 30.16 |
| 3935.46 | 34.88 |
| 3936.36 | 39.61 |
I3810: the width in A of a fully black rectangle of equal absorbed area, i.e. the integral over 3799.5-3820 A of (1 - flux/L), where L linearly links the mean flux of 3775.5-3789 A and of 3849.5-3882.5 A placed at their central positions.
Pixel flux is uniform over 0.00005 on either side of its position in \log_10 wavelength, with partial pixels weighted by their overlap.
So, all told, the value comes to -1.2 A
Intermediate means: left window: 49.9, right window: 39.1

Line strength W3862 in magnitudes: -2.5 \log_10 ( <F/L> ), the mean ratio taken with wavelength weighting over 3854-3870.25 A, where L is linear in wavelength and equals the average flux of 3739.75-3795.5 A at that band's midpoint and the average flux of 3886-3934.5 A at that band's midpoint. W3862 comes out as 0.15 mag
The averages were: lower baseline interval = 55.5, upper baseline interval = 40.7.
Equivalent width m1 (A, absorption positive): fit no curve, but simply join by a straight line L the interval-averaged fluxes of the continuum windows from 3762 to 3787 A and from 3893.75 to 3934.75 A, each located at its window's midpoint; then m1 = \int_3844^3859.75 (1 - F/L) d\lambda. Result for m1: 1.2 A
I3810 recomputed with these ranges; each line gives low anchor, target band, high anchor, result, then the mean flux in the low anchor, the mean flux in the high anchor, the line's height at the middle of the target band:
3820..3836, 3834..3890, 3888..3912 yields 3.47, 45.8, 41.8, 43.9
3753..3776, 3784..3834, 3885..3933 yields 2.35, 55.3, 41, 50.9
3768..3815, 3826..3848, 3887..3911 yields 0.77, 49.9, 41.8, 46.5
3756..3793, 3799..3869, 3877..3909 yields 2.39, 52.7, 40.6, 46.6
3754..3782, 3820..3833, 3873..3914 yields 0.34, 54.7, 40.8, 48.2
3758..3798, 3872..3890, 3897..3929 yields 1.86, 52.1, 41.3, 43.9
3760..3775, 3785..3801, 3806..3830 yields 0.23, 53.9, 47.6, 50.7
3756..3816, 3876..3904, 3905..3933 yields 2.15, 51.8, 41.4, 43.6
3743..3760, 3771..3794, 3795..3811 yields 1.34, 58.7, 49.5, 53.2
